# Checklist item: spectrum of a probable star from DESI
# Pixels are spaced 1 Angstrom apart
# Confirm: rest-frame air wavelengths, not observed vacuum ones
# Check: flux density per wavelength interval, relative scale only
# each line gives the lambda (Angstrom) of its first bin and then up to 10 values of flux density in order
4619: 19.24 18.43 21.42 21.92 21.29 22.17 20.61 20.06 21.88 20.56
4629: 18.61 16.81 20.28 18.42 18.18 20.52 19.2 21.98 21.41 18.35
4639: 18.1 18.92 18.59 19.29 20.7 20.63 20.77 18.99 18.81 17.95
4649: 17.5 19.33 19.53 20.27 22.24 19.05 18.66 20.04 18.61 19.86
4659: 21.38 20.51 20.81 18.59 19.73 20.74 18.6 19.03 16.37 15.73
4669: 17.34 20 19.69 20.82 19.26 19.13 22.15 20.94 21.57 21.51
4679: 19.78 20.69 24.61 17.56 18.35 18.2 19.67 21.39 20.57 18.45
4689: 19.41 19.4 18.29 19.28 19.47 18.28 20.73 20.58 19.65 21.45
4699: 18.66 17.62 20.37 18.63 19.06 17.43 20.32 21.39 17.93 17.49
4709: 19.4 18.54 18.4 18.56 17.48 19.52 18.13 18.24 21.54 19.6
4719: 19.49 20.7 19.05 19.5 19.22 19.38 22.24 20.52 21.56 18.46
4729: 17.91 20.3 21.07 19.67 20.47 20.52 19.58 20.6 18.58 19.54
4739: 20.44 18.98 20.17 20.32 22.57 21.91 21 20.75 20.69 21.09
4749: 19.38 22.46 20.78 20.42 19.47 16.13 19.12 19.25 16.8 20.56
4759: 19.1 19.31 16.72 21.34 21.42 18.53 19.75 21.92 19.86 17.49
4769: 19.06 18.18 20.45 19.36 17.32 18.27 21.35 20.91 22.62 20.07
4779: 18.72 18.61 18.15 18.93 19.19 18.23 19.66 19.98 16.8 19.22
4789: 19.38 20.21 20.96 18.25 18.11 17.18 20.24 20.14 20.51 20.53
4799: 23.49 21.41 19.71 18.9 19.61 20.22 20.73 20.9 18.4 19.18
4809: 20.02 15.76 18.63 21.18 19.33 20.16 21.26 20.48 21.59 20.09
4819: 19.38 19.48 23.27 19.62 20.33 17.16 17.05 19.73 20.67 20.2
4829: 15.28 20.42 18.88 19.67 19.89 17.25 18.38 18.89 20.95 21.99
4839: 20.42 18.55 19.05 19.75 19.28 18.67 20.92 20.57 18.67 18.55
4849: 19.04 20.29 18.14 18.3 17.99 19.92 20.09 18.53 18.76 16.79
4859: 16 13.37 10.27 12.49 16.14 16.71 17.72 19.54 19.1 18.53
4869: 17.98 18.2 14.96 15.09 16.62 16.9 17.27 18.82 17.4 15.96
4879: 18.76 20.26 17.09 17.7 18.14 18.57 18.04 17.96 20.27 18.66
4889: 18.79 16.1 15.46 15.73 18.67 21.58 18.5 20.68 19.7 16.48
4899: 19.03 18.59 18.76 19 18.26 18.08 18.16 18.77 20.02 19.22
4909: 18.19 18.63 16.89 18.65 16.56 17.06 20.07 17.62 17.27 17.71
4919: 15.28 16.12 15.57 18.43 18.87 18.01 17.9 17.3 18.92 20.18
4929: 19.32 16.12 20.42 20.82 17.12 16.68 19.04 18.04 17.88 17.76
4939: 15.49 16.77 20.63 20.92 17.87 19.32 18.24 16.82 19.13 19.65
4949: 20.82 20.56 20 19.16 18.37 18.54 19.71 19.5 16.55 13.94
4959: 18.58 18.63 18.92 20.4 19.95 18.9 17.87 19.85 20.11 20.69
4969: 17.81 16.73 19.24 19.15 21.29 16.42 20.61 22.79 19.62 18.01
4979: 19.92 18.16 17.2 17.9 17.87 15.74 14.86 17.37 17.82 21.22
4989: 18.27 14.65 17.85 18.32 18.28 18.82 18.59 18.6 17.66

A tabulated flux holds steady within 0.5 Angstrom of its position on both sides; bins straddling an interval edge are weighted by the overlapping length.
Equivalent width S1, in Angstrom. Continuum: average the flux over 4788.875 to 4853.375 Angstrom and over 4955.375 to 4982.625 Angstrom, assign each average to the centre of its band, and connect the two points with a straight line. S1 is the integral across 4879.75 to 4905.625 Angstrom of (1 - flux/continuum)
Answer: 1.1 Angstrom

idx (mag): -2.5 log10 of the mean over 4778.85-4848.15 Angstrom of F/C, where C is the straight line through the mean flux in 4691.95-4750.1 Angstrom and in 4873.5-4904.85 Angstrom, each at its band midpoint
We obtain -0.04 mag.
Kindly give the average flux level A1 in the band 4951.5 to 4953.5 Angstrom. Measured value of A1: 18.8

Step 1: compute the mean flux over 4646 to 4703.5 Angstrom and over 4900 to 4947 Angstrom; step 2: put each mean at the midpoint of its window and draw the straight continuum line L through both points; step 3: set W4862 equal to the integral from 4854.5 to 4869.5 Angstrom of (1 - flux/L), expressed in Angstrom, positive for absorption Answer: 1.38 Angstrom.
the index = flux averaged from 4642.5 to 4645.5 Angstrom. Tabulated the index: 20.7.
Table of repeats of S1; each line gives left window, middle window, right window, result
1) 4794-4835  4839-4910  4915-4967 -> 3.8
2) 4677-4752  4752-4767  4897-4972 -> 0.2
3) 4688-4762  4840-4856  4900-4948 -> -0.4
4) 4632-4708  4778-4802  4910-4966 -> -0.6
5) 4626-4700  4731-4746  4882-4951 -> -0.9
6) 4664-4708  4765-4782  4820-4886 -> -0.6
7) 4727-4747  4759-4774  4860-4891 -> 0.2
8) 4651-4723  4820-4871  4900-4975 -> 0.9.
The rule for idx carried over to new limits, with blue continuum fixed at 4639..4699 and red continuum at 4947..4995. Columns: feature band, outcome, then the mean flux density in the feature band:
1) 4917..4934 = 0.05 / 17.9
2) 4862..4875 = 0.11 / 17.1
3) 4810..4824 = -0.05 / 20.1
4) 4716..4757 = -0.03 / 20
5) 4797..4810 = -0.05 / 20.1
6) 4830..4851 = -0.02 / 19.5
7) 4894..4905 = 0.00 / 18.8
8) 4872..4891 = 0.07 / 17.8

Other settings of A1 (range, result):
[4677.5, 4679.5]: 20.6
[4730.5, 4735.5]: 20.3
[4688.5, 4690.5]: 19.4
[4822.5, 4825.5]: 18.2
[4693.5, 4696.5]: 19.9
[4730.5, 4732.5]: 20.4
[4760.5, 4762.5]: 19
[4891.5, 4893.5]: 17.2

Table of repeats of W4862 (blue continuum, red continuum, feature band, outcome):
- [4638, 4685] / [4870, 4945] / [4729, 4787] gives -2.3 Angstrom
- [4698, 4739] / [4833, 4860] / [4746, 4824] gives -1.9 Angstrom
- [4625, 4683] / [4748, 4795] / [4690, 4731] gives 0.3 Angstrom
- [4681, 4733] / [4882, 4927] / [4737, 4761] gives -0.9 Angstrom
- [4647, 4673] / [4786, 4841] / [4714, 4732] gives -0.4 Angstrom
